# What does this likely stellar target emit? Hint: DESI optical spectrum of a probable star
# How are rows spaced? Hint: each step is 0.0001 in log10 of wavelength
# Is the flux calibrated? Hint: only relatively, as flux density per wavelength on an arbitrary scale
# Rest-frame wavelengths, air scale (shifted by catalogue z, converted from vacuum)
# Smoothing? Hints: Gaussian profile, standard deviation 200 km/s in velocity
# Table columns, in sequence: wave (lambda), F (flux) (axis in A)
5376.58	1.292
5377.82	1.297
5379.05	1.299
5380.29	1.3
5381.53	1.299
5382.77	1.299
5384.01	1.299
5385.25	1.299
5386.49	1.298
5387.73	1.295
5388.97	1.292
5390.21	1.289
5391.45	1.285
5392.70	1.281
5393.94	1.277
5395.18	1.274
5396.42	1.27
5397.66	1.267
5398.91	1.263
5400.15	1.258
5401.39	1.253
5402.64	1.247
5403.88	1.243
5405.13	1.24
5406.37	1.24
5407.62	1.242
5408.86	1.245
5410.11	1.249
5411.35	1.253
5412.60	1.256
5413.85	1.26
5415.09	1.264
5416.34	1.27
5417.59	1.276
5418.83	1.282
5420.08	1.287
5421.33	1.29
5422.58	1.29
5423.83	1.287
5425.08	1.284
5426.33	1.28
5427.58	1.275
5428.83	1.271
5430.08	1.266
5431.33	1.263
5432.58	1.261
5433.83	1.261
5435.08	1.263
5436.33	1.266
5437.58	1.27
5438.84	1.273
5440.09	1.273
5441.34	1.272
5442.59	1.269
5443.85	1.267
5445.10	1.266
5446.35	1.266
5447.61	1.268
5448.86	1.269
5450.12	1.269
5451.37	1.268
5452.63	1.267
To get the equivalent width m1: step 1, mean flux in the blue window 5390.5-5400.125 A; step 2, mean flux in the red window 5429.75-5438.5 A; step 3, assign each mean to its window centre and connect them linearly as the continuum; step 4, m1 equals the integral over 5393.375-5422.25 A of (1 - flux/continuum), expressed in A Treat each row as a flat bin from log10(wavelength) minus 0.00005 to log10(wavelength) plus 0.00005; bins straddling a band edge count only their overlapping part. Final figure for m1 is 0.2 A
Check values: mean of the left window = 1.27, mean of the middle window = 1.26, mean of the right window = 1.26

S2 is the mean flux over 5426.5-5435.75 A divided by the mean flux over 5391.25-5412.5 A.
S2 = 1.0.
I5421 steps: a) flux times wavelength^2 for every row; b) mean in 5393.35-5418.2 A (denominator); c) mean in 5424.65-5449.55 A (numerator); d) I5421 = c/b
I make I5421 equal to 1.02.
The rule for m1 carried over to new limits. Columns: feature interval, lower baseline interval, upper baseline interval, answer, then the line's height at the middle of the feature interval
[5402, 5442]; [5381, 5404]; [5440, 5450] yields 0.2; 1.27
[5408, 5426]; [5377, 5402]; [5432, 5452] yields 0.1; 1.28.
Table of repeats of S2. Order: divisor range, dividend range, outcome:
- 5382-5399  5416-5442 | 0.99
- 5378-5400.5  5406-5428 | 0.99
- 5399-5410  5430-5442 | 1.02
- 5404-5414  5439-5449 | 1.02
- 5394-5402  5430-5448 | 1.00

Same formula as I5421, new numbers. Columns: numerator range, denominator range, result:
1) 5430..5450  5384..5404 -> 1.01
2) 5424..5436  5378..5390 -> 1.00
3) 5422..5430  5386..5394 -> 1.01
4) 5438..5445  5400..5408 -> 1.03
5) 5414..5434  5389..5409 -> 1.02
